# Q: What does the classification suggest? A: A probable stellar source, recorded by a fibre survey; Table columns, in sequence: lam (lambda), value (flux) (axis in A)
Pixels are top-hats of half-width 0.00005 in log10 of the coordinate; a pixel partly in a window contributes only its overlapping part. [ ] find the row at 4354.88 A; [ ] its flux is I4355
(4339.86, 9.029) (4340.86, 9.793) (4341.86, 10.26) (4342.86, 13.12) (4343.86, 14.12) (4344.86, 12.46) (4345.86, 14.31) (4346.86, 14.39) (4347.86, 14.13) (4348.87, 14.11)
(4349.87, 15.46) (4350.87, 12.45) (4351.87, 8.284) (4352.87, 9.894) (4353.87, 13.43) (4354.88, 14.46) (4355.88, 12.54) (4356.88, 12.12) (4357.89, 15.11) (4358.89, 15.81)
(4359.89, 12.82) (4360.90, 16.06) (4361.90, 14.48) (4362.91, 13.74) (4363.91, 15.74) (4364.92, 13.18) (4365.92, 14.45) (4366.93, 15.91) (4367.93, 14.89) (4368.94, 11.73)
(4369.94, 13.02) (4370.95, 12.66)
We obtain 14.46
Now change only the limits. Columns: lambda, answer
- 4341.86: 10.26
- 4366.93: 15.91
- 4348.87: 14.11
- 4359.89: 12.82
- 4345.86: 14.31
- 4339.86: 9.029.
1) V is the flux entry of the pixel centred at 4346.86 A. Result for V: 14.39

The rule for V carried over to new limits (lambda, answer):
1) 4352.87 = 9.894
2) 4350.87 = 12.45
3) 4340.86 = 9.793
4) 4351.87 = 8.284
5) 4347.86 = 14.13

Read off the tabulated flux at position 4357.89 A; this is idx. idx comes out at 15.11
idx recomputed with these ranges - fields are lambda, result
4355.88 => 12.54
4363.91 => 15.74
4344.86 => 12.46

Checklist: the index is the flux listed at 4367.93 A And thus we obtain 14.89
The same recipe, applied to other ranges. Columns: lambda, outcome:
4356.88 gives 12.12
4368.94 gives 11.73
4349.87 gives 15.46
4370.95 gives 12.66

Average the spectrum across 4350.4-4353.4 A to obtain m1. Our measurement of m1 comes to 10.2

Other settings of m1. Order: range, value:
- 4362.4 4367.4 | 14.6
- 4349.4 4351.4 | 13.9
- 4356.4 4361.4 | 14.4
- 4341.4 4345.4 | 12.5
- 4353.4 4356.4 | 13.5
